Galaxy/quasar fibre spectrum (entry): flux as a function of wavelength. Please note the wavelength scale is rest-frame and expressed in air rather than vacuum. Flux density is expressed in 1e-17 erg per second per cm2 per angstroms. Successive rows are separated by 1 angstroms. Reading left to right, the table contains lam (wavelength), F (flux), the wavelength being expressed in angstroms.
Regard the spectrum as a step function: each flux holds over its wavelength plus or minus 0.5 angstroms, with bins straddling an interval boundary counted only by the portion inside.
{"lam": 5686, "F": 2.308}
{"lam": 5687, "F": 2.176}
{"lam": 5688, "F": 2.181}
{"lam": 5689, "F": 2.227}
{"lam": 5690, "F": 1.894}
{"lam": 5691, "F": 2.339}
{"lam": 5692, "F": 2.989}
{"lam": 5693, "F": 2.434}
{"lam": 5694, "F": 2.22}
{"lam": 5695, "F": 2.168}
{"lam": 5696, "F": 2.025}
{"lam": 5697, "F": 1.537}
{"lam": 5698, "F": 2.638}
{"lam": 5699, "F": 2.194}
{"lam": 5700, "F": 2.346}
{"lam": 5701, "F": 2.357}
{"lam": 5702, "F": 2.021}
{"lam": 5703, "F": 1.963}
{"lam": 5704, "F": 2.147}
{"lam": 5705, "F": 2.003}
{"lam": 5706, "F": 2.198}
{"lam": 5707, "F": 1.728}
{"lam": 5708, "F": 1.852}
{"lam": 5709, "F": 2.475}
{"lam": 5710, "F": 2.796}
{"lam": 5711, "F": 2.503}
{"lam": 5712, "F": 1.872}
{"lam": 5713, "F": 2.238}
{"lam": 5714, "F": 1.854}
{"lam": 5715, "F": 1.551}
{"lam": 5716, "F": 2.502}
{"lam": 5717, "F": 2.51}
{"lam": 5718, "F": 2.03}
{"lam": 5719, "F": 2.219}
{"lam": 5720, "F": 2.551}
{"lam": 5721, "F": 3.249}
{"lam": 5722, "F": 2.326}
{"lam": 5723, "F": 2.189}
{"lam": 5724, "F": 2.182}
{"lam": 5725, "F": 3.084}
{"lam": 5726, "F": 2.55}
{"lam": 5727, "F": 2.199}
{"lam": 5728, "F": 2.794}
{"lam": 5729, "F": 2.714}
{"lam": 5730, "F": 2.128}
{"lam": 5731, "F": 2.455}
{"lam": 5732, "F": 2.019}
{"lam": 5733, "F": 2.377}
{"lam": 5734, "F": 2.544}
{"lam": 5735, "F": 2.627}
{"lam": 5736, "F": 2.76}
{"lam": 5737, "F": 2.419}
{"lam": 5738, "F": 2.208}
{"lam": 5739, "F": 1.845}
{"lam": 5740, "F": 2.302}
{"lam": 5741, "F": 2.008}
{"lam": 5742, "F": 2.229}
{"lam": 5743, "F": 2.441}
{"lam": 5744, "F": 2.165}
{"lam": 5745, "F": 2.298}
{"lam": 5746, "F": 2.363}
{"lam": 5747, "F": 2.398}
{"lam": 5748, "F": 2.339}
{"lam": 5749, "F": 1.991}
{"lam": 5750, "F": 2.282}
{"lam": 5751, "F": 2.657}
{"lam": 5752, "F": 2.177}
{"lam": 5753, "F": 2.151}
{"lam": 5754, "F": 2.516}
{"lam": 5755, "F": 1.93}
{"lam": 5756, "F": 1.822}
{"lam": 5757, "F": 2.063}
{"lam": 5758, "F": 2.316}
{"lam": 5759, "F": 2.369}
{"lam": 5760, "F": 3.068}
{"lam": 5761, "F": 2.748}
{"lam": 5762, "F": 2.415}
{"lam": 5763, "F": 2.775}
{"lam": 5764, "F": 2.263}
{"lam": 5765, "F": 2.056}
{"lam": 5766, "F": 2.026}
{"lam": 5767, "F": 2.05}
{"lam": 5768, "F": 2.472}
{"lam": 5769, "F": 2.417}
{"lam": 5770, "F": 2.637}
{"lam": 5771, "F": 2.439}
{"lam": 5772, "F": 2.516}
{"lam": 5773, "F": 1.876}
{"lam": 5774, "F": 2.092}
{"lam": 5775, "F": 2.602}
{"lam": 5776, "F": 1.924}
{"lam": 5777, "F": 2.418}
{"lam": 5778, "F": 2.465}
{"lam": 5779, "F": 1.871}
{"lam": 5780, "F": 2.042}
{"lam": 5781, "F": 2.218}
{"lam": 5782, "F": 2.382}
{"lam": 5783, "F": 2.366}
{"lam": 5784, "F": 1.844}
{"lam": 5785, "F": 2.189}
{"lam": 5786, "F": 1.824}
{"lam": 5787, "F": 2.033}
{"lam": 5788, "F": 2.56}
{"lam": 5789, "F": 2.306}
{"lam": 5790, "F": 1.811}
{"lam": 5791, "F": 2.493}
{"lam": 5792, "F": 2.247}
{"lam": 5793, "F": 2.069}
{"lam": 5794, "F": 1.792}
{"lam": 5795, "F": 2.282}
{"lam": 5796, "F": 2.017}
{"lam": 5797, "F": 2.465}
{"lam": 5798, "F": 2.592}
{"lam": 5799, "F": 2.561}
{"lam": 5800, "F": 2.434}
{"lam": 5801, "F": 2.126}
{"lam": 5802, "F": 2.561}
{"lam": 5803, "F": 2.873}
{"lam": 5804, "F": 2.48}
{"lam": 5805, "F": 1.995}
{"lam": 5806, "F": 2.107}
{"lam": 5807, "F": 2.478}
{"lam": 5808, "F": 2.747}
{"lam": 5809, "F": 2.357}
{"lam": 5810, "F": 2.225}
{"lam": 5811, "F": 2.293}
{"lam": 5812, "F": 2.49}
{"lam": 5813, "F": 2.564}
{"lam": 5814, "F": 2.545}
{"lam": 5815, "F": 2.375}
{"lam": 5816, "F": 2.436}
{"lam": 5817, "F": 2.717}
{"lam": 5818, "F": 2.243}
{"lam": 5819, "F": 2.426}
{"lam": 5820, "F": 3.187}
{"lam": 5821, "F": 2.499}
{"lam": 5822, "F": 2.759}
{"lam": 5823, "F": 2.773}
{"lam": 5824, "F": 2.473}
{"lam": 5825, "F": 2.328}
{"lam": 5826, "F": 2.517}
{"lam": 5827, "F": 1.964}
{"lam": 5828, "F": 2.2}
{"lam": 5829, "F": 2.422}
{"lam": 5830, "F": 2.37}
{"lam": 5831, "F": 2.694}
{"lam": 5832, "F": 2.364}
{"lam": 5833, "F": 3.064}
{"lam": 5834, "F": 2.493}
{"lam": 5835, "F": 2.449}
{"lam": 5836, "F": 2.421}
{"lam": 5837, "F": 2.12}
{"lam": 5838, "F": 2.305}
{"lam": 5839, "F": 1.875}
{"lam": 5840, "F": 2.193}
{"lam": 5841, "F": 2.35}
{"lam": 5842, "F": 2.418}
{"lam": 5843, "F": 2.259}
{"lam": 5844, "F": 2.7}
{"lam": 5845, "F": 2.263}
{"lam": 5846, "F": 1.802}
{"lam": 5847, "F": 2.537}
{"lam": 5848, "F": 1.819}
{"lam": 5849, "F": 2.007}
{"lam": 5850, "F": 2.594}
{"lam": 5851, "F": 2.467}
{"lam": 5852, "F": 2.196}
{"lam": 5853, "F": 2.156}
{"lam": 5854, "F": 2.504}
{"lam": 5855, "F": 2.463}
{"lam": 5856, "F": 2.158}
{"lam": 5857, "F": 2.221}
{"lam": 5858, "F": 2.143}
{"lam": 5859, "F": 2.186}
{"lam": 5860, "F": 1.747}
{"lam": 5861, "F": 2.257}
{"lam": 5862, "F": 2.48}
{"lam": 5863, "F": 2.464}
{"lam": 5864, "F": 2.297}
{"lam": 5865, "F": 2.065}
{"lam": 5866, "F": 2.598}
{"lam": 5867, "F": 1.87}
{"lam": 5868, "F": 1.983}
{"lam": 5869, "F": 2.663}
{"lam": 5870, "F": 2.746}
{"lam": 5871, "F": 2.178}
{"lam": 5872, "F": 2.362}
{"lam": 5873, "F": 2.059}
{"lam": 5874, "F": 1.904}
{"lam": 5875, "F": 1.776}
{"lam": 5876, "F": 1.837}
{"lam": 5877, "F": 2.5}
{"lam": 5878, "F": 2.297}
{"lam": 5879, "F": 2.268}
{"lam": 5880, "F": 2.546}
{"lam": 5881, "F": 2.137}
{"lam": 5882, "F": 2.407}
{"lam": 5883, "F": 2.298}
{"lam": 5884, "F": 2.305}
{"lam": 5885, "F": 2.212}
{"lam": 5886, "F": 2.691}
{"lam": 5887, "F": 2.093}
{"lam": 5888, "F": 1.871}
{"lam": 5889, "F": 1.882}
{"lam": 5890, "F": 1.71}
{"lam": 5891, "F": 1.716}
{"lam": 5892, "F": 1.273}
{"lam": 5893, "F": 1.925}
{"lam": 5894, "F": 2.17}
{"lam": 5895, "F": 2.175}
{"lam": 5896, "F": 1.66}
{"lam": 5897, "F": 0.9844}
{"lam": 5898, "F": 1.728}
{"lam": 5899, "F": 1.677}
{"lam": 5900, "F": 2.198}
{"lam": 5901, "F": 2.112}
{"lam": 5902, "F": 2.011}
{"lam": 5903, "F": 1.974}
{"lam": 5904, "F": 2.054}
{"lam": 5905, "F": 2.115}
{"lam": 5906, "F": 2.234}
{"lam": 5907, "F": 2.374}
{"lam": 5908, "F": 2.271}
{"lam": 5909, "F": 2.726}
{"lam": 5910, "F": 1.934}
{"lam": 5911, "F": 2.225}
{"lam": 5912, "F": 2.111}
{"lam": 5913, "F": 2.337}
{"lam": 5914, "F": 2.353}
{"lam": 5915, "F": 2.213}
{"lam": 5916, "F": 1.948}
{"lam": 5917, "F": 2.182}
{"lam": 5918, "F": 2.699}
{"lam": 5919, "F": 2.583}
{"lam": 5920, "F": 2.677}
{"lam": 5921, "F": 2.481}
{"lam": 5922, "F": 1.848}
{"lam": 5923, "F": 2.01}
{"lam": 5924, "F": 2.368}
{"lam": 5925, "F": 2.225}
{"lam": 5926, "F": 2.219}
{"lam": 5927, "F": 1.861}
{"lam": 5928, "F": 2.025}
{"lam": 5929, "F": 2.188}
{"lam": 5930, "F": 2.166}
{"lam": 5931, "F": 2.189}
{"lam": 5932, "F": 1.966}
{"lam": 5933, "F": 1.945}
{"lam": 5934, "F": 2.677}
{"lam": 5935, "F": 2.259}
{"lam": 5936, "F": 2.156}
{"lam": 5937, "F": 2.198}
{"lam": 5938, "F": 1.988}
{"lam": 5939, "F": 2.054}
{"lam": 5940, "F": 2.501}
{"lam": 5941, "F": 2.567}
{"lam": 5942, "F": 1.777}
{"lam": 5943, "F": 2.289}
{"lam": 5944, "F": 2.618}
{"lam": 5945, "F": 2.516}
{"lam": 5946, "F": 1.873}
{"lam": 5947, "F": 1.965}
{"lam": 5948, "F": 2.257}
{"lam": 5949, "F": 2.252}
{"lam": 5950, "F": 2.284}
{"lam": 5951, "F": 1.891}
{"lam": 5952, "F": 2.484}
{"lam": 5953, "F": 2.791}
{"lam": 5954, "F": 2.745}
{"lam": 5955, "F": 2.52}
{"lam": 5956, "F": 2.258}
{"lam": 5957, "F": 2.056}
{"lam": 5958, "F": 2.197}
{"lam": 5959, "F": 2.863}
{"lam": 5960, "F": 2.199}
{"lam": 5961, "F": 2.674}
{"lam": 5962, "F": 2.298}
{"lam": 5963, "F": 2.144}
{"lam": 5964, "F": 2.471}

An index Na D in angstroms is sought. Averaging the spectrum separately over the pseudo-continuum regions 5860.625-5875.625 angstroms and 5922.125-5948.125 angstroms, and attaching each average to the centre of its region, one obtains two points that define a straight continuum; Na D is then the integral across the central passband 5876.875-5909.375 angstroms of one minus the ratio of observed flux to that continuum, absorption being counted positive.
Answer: 2.2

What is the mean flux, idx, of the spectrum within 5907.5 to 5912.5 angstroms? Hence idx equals 2.25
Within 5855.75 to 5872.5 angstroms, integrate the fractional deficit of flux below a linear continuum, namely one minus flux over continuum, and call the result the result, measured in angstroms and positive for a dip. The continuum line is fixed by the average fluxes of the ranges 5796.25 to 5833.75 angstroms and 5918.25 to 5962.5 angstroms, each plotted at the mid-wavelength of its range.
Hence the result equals 0.9 angstroms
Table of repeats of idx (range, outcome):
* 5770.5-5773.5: 2.28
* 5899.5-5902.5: 2.11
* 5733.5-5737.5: 2.59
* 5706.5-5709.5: 2.02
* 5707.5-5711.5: 2.41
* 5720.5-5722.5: 2.79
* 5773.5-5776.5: 2.21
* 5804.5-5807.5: 2.19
